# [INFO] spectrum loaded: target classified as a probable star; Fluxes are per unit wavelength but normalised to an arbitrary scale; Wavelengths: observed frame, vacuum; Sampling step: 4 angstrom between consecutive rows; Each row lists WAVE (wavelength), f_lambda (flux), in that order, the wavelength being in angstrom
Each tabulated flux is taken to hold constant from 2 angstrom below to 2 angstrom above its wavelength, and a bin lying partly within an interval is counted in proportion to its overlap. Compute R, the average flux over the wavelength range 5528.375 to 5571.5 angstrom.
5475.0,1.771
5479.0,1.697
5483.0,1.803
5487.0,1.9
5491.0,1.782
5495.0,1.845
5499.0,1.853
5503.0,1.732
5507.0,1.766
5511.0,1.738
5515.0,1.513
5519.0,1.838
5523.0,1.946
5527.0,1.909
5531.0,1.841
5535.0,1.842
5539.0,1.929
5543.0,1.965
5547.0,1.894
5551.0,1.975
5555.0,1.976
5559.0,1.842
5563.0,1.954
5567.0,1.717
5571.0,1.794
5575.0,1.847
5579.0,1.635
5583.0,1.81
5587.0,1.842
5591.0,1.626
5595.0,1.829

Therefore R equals 1.89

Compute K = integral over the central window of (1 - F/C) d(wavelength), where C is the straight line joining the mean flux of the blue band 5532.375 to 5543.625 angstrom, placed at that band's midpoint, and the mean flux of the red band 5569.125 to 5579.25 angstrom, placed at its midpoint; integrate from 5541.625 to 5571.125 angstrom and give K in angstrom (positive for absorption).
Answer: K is -0.9 angstrom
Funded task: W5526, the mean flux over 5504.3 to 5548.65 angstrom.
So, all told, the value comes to 1.83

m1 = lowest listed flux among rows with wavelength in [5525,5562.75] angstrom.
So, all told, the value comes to 1.841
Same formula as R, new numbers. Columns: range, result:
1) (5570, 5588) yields 1.78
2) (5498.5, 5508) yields 1.77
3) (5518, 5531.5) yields 1.89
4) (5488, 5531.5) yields 1.8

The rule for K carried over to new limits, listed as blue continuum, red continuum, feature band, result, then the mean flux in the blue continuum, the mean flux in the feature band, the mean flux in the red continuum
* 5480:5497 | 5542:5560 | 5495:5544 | 1.52 angstrom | 1.82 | 1.82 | 1.93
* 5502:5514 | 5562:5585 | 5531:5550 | -1.60 angstrom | 1.73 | 1.9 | 1.79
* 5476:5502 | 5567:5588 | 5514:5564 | -2.64 angstrom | 1.81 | 1.88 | 1.78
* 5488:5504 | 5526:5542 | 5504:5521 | 1.19 angstrom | 1.81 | 1.71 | 1.88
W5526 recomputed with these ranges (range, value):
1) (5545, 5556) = 1.95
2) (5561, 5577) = 1.83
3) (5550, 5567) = 1.91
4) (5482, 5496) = 1.83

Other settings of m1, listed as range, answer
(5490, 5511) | 1.732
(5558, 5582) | 1.635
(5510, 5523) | 1.513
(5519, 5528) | 1.838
